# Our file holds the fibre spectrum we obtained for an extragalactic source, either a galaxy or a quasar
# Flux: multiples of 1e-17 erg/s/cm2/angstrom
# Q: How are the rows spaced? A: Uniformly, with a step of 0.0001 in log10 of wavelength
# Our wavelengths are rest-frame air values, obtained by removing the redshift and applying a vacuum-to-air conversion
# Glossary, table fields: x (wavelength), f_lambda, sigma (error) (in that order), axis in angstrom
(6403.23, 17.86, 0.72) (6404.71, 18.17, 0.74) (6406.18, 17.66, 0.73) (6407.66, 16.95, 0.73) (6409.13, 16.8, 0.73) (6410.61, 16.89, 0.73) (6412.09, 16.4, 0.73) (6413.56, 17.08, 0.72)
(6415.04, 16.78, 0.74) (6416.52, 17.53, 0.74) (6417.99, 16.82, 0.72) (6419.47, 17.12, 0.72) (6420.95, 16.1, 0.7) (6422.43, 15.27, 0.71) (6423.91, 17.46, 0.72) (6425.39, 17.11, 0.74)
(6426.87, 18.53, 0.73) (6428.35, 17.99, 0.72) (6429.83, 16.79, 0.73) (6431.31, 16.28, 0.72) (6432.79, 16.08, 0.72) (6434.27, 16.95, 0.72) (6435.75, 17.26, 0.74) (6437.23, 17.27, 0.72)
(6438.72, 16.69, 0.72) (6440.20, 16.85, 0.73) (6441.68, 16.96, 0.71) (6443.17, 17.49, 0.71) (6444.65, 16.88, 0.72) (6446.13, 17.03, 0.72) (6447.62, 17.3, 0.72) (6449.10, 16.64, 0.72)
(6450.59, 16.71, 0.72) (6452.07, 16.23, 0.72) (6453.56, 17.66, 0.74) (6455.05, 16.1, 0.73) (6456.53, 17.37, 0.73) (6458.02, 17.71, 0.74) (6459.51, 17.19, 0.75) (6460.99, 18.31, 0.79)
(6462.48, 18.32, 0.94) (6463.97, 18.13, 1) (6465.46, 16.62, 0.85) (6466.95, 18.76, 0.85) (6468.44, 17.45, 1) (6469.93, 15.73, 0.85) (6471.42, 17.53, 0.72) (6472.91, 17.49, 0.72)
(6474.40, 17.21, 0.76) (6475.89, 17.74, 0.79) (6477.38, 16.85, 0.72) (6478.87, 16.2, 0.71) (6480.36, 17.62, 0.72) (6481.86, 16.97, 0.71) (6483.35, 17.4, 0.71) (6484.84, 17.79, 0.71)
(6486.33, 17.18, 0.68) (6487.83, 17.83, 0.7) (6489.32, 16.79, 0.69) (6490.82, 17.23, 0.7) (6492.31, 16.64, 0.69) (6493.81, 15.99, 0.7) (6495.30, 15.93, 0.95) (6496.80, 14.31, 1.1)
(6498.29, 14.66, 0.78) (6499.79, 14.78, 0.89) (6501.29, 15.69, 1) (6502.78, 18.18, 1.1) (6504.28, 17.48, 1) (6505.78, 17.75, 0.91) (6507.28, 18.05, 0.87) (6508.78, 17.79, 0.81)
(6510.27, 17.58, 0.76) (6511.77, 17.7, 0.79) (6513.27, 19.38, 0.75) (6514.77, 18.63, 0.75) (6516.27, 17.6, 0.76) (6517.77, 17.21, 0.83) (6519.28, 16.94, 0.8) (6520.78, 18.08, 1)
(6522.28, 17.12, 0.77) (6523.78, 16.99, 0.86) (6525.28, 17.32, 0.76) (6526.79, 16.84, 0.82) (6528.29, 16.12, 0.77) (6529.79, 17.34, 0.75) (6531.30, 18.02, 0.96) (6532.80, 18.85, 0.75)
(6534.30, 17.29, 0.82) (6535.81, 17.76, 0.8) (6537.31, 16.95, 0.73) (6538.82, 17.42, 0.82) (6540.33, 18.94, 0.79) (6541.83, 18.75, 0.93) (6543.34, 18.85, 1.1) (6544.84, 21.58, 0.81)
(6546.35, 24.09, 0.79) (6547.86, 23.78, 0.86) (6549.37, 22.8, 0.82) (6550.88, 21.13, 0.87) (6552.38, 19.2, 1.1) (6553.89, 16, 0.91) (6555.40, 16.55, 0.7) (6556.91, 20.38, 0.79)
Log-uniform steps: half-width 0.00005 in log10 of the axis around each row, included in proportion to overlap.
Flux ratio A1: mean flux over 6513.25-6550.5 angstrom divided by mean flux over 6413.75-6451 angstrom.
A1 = 1.1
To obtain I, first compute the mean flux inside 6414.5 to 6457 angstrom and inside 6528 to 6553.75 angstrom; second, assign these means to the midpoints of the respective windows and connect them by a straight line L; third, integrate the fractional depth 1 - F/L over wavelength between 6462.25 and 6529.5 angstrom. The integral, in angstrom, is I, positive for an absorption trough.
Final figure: 4.2 angstrom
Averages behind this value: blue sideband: 16.9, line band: 17.1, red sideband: 19.3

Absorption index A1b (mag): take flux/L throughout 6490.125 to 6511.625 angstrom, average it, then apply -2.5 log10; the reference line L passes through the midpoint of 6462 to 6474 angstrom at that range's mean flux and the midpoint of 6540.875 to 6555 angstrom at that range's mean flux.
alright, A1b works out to 0.13 mag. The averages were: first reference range 17.5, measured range 16.6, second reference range 20.6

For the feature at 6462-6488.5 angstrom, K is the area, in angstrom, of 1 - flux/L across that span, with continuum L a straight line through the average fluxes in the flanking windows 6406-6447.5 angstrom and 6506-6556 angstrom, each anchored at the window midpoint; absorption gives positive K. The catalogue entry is 0.4 angstrom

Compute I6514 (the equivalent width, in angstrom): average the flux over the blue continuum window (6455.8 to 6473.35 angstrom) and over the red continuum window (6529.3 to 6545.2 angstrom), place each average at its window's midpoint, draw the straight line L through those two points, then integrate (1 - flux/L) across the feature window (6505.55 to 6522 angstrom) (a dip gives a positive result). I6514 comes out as 0.2 angstrom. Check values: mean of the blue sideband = 17.5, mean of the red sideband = 18.3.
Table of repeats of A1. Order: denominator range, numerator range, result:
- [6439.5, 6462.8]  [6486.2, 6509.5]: 0.97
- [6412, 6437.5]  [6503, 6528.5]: 1.04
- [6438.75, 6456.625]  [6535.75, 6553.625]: 1.19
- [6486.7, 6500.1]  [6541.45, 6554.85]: 1.29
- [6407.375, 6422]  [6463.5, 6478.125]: 1.03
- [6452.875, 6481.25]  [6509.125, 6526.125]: 1.02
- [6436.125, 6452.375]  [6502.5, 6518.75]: 1.06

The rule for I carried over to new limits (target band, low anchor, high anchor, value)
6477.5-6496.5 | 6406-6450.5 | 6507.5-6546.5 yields 0.7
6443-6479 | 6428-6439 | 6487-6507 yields -1.2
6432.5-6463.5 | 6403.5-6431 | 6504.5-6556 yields 0.6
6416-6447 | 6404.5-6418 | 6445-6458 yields 0.1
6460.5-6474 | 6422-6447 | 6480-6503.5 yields -0.7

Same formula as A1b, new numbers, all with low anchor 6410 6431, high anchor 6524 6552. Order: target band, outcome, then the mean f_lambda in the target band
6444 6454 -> 0.04 mag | 16.9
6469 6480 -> 0.06 mag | 17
